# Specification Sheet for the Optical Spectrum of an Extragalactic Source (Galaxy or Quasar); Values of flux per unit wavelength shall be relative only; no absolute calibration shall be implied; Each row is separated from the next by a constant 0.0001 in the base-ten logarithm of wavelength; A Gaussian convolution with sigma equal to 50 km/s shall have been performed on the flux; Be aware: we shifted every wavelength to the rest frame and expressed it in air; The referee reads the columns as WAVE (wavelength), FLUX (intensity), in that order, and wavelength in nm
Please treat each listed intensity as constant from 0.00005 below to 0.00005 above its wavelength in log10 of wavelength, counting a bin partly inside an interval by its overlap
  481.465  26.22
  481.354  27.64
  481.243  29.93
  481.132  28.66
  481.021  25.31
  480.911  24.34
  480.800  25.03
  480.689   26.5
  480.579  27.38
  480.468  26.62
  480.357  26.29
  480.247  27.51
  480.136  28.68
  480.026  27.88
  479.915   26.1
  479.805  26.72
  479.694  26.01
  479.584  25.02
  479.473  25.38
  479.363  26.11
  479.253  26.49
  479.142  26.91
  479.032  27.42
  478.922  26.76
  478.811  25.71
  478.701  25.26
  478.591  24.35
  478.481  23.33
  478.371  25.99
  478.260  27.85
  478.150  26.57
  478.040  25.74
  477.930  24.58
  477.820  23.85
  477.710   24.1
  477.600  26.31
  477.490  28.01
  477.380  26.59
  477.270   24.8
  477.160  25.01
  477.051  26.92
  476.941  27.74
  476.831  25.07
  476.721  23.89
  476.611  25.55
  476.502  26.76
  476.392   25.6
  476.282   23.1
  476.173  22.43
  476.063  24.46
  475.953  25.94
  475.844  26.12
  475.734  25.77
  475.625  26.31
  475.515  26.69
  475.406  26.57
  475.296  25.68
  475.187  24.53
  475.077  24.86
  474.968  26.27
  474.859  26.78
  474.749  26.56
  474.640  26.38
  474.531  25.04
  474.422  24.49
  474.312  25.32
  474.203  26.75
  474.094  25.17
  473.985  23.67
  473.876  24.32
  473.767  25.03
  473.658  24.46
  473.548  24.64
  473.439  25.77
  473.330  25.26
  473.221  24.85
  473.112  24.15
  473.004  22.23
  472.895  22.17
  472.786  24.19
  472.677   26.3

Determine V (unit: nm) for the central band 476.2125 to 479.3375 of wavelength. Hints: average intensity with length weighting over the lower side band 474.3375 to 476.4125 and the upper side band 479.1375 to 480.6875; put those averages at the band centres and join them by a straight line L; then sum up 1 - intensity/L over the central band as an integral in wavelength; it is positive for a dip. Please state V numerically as 0.04 nm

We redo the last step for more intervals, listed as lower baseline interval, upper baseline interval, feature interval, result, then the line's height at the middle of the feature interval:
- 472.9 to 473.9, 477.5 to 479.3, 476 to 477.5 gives -0.002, 25.3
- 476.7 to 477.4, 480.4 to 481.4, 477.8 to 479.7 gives 0.033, 26.2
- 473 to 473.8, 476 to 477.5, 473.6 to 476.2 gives -0.047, 25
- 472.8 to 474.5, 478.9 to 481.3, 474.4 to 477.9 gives -0.027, 25.4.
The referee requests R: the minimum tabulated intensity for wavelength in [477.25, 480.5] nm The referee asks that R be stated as 23.33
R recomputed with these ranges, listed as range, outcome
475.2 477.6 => 22.43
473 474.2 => 22.23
